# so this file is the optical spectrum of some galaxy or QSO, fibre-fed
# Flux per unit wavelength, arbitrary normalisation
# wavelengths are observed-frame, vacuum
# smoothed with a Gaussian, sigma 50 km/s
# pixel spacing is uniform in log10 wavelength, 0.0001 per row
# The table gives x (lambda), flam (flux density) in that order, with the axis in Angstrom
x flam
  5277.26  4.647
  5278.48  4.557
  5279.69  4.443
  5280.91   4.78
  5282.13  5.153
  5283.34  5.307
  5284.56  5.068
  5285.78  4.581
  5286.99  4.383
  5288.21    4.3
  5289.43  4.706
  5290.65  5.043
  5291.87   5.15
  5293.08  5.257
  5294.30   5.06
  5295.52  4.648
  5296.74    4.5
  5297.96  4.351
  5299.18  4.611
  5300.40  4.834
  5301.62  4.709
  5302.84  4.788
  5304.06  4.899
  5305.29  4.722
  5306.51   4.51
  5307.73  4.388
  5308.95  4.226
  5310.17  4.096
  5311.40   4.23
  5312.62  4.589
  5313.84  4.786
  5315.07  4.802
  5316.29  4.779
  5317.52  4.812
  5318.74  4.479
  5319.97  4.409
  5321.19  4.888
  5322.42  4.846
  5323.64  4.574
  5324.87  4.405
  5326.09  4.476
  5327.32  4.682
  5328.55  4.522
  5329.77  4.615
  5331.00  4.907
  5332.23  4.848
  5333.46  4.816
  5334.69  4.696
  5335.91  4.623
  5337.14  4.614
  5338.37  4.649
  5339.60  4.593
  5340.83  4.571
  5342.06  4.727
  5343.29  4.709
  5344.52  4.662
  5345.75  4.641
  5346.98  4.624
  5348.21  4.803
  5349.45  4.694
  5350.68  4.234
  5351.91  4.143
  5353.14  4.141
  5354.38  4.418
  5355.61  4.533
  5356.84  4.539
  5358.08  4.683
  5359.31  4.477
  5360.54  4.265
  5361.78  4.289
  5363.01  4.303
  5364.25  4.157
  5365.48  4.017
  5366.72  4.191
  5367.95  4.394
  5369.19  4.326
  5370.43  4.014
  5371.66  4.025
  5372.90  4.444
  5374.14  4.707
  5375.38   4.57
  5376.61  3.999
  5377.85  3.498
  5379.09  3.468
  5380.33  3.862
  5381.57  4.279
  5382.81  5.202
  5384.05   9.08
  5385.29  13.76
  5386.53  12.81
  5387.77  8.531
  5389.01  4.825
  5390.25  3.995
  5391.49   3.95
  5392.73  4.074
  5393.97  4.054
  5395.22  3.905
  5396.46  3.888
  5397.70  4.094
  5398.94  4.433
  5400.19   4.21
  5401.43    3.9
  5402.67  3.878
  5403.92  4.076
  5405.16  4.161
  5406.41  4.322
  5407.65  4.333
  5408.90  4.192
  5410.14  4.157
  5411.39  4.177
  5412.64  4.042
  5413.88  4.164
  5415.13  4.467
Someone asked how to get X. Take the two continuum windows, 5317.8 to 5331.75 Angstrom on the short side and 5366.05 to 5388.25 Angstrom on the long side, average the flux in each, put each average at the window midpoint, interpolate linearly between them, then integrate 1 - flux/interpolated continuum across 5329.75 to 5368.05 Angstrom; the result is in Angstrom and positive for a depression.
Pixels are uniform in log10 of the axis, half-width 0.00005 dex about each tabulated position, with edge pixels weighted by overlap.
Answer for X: 4.4 Angstrom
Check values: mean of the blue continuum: 4.63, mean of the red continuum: 5.71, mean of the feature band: 4.52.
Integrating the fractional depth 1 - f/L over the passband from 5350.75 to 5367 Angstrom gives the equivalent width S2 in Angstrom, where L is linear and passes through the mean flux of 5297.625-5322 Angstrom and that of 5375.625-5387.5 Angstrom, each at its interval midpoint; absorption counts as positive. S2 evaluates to 4.6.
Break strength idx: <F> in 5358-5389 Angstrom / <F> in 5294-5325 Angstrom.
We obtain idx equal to 1.16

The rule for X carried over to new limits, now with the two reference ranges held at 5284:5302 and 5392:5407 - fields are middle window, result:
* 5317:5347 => -1.0 Angstrom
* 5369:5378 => 0.0 Angstrom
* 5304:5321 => 0.3 Angstrom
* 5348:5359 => -0.2 Angstrom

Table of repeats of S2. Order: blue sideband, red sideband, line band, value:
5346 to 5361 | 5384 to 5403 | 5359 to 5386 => 1.14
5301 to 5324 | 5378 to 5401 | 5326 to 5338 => 0.44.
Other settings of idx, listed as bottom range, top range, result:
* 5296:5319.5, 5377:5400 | 1.22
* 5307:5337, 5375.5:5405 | 1.14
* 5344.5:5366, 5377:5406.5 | 1.19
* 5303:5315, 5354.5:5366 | 0.97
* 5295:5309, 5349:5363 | 0.95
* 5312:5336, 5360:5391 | 1.14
